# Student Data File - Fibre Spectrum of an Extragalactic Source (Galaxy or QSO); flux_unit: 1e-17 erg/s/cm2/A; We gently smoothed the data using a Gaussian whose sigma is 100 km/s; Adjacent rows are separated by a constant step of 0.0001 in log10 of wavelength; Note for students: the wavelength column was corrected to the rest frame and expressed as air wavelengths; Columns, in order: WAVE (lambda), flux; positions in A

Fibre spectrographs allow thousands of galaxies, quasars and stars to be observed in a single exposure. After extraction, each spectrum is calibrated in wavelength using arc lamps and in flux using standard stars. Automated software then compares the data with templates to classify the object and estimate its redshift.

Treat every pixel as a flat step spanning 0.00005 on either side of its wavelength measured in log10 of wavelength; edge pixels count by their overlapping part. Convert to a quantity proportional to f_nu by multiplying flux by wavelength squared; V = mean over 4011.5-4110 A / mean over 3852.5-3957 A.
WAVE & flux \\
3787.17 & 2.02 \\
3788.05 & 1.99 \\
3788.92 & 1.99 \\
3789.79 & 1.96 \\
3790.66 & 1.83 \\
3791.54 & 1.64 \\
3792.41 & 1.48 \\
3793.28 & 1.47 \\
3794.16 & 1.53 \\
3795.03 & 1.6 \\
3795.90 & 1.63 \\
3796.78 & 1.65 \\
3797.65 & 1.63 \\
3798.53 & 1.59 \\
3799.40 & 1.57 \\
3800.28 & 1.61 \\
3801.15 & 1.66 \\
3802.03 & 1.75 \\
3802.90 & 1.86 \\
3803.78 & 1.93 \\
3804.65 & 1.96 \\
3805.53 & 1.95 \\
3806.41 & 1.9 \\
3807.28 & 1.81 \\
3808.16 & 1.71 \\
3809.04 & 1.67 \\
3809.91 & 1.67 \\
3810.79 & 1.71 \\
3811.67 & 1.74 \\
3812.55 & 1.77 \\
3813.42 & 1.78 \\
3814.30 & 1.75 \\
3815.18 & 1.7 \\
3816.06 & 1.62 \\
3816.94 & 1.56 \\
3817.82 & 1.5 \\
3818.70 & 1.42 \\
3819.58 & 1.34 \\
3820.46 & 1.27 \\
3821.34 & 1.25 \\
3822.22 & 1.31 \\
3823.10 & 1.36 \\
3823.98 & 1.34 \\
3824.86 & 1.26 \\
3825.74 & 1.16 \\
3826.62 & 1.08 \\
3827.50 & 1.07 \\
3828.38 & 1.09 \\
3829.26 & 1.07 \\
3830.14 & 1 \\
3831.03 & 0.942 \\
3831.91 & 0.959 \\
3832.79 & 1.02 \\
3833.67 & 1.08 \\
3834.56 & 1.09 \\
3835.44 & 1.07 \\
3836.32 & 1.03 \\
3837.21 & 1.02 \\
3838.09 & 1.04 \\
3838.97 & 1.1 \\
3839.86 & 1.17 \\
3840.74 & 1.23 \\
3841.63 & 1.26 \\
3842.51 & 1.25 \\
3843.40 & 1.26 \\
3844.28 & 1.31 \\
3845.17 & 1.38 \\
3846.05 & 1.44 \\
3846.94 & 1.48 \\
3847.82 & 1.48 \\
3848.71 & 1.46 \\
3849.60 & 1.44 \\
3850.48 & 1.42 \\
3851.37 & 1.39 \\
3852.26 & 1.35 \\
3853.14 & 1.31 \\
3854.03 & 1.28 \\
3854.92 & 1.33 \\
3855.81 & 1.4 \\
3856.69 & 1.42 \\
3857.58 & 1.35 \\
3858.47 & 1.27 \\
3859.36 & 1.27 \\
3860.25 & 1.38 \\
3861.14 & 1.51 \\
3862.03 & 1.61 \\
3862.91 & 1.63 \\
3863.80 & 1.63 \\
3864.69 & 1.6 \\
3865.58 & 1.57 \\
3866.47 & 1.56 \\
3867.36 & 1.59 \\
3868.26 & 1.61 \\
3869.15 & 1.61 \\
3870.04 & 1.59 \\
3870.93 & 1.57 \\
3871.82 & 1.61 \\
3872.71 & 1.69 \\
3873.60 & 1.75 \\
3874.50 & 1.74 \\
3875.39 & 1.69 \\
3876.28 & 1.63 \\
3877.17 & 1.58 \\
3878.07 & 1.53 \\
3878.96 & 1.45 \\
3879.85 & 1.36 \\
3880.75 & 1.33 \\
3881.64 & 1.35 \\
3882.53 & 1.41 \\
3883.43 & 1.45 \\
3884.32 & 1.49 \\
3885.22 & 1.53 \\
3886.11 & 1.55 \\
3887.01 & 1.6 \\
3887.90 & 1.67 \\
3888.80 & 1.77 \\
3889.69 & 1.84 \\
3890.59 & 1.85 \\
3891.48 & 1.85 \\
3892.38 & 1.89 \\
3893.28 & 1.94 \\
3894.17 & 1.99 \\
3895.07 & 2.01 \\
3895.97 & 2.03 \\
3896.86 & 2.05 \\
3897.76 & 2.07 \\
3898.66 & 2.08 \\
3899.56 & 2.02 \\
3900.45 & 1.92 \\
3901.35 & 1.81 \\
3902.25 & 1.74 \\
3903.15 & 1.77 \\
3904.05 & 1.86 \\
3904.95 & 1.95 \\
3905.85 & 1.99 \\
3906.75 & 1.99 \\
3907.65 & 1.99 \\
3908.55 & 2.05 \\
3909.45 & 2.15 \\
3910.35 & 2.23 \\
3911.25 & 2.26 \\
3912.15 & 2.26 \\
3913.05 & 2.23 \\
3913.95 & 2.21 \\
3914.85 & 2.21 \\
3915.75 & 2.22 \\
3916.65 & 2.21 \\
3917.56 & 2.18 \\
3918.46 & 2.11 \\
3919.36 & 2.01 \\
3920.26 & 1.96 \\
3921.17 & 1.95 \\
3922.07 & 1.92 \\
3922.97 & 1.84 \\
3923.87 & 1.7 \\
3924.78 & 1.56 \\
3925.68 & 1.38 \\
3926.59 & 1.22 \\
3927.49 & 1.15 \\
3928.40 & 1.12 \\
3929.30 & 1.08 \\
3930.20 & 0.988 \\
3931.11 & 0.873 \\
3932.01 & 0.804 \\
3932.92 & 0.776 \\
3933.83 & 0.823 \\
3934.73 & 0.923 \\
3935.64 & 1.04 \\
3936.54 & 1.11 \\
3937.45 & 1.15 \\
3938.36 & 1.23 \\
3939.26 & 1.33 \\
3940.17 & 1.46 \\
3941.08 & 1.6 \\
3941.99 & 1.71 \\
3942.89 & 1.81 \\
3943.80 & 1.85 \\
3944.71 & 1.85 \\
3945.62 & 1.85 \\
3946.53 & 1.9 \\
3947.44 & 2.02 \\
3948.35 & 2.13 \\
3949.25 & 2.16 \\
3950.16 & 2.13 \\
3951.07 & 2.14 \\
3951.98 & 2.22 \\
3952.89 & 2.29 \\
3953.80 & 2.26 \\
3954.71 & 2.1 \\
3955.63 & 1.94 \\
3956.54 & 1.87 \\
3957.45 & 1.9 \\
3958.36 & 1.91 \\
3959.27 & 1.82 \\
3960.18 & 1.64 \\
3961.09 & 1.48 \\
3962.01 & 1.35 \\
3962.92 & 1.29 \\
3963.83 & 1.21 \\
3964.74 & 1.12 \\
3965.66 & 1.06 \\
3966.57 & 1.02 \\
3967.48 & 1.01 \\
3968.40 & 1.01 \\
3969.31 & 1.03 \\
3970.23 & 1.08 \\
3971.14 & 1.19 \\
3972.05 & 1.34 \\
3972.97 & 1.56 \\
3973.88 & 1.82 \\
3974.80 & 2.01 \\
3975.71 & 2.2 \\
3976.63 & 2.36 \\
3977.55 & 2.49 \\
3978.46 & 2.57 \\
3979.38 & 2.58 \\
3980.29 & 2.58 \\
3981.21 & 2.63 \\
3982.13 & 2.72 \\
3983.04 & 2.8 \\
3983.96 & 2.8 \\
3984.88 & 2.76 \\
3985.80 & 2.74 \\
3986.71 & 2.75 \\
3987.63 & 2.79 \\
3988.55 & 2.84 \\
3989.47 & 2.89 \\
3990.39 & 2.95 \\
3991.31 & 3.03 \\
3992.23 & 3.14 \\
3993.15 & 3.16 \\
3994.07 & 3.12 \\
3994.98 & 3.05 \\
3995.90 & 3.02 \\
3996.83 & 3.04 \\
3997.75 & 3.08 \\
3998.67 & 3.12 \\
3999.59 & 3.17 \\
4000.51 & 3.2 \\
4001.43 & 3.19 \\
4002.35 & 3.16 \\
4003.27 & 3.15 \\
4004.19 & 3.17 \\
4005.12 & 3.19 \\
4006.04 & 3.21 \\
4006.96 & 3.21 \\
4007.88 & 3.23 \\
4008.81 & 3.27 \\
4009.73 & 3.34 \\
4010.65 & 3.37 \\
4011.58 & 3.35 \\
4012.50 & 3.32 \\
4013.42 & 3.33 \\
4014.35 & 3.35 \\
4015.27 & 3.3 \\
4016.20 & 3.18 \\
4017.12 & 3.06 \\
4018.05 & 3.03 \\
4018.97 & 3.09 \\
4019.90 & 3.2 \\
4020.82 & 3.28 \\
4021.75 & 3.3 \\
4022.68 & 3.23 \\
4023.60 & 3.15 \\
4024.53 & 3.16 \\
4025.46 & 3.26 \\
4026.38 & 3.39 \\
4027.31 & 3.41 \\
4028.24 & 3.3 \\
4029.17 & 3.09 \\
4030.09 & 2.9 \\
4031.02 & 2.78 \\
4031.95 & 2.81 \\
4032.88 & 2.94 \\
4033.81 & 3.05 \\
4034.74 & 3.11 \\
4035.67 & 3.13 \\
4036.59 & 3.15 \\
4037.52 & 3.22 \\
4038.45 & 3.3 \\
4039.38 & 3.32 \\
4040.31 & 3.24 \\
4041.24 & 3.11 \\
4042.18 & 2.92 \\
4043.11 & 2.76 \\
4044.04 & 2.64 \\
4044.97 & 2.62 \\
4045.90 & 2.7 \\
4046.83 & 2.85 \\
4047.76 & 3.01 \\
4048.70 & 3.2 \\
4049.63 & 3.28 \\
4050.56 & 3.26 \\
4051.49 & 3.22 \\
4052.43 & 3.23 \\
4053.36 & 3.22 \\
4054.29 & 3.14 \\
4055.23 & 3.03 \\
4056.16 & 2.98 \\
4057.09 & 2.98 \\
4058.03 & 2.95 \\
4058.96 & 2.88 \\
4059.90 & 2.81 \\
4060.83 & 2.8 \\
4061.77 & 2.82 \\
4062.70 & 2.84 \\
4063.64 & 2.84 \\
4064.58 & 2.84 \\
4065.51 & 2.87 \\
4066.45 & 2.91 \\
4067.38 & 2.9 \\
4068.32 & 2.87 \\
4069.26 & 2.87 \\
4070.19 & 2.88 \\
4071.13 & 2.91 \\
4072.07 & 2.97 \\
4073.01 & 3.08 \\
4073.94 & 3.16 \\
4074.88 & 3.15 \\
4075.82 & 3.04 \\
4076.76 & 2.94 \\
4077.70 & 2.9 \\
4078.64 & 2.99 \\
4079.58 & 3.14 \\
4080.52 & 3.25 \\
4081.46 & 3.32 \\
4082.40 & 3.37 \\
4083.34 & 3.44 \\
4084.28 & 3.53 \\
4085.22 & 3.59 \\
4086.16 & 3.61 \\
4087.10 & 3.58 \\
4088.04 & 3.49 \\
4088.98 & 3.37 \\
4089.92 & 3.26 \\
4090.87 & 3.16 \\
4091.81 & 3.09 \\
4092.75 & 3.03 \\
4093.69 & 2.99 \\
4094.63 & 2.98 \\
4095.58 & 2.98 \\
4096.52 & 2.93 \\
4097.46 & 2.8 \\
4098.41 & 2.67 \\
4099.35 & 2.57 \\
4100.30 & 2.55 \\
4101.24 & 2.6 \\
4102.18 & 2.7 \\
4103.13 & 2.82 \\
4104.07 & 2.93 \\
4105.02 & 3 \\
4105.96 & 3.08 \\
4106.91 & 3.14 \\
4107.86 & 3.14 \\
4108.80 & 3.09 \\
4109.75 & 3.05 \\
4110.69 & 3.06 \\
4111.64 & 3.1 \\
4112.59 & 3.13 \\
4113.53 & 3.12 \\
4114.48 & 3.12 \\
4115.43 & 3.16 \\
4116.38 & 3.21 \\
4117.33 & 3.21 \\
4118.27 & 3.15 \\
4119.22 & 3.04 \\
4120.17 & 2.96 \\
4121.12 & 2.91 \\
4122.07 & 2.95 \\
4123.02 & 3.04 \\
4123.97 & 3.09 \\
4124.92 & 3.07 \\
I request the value 1.96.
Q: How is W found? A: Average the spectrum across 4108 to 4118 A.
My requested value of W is 3.13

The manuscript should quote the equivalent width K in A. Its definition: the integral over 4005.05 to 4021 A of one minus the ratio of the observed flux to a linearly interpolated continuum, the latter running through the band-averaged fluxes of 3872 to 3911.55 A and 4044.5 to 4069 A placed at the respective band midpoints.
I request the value -3.5 A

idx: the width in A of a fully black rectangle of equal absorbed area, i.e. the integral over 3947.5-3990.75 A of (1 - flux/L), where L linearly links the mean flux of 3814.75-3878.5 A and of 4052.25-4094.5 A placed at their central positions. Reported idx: 5.55 A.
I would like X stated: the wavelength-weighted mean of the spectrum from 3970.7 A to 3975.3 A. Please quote 1.59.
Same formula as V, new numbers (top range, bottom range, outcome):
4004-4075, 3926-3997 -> 1.69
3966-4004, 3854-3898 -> 1.64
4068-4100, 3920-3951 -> 2.25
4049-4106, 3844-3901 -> 2.11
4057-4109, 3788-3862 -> 2.39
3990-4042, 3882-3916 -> 1.75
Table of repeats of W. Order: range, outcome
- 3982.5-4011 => 3.06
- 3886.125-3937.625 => 1.74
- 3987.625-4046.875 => 3.12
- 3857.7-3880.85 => 1.55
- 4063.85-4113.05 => 3.05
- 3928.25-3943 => 1.15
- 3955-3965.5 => 1.59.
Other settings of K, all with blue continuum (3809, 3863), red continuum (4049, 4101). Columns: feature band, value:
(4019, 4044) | -3.50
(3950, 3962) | 1.34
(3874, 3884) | 0.85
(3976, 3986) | -1.04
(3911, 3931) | 1.54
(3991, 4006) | -3.72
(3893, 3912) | -1.96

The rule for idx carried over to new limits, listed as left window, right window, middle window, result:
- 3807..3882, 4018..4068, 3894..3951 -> 7.9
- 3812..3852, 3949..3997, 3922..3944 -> 7.2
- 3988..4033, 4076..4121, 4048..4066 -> 0.6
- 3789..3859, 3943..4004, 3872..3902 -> 0.9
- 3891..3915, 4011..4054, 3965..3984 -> 5.6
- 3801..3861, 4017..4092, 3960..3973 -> 6.5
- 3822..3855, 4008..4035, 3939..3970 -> 9.6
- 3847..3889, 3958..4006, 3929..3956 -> 6.3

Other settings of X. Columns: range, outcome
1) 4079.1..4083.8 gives 3.3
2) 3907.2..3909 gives 2.02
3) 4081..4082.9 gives 3.35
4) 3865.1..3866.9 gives 1.57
